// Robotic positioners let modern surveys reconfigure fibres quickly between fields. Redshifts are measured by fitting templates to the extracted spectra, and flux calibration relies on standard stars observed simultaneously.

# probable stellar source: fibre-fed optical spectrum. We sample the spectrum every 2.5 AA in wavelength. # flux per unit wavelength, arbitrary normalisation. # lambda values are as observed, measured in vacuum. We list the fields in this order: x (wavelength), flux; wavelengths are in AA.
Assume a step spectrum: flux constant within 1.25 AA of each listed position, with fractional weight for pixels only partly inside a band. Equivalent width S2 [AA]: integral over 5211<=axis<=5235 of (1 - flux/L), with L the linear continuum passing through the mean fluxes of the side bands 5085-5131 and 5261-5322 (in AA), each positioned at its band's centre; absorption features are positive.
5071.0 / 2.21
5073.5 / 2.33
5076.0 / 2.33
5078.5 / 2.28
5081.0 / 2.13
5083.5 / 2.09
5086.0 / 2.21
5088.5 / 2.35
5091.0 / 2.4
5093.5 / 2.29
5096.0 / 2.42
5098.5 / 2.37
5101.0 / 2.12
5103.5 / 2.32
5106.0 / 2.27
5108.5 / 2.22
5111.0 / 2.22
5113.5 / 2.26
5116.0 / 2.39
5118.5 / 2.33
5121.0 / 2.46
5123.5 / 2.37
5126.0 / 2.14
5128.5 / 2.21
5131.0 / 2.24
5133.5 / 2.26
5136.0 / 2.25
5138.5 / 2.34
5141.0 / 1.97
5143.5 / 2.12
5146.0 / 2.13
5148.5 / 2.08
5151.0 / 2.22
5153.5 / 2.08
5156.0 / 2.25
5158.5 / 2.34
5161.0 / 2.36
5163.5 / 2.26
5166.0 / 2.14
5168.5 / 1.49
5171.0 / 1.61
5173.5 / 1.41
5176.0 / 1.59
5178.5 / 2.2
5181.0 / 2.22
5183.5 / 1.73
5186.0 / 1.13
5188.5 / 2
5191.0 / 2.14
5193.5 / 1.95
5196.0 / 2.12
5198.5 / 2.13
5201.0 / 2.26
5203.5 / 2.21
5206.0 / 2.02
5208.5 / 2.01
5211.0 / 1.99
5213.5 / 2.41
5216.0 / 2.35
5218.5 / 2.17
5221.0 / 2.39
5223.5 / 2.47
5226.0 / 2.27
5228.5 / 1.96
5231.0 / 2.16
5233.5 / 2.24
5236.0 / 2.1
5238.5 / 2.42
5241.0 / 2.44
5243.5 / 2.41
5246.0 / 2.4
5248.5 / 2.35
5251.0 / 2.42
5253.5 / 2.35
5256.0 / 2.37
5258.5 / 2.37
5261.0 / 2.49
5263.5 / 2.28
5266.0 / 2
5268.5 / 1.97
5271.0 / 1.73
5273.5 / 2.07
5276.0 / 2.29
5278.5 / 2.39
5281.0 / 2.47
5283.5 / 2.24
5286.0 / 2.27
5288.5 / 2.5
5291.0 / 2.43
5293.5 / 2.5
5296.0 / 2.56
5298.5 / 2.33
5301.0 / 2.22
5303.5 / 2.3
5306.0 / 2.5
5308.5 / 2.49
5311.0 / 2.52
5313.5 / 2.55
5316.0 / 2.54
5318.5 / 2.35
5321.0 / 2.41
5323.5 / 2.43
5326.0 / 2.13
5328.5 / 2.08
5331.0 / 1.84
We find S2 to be 0.7 AA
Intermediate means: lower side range 2.3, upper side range 2.33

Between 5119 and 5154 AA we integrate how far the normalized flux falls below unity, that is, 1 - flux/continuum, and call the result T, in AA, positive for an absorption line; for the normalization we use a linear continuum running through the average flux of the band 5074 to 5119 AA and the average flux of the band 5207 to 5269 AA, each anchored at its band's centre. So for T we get 1.0 AA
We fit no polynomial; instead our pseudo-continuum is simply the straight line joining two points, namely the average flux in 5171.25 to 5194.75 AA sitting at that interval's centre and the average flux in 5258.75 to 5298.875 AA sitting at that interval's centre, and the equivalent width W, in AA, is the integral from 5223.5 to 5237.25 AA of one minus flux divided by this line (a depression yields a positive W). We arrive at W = -0.9 AA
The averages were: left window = 1.81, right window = 2.28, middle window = 2.18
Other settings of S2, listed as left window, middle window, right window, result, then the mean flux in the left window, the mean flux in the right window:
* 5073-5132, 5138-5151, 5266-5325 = 0.96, 2.28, 2.34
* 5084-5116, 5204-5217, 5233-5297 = 0.83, 2.29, 2.31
